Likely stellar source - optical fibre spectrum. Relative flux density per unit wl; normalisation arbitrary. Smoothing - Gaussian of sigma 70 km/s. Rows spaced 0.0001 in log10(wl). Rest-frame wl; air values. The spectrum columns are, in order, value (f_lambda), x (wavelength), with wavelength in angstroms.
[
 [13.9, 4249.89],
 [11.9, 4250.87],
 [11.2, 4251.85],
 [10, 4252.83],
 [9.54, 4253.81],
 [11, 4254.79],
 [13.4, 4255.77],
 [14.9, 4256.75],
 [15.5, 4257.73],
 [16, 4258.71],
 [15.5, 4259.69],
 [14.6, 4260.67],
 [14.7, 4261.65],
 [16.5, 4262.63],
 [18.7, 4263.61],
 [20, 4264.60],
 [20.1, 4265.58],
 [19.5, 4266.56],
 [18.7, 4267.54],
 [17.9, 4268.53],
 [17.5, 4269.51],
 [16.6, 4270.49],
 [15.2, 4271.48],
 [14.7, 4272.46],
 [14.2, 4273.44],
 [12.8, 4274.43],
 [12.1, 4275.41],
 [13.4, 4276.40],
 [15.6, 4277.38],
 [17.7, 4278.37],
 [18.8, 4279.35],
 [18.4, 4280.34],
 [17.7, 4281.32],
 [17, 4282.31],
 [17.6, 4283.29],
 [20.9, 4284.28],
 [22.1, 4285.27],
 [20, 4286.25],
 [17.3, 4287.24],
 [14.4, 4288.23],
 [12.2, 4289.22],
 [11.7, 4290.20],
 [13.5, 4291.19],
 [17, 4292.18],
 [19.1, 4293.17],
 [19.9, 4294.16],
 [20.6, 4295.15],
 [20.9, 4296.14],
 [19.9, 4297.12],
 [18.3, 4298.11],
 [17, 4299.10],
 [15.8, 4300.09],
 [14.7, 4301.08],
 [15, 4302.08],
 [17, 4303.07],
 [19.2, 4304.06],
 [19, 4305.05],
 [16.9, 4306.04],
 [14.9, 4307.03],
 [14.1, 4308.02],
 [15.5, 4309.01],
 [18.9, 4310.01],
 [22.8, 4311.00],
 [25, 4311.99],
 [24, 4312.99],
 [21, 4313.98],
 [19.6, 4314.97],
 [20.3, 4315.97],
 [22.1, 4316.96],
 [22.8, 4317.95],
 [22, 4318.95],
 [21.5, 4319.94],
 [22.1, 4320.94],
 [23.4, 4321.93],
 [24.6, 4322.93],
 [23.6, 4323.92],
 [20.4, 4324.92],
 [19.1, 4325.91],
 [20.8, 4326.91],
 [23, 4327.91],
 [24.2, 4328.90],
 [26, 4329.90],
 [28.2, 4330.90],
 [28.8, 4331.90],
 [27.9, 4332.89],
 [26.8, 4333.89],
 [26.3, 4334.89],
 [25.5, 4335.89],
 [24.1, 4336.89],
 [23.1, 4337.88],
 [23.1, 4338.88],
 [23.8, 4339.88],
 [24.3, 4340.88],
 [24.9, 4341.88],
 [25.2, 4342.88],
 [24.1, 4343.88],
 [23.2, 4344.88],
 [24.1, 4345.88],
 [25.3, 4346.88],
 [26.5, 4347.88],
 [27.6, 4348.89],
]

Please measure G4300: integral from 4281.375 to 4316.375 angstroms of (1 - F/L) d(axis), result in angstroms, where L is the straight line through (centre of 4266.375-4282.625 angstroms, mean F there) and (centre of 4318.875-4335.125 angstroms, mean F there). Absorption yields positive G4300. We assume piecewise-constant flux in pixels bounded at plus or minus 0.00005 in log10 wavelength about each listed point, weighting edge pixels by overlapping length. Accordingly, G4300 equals 3.11 angstroms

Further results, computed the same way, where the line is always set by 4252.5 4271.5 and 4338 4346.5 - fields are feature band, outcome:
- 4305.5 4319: 0.7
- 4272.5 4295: 1.9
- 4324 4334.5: -0.8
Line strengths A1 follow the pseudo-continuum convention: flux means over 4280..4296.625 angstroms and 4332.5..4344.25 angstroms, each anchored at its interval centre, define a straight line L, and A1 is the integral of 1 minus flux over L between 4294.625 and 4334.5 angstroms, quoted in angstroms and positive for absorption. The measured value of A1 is 1.1 angstroms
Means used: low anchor 17.7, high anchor 24.9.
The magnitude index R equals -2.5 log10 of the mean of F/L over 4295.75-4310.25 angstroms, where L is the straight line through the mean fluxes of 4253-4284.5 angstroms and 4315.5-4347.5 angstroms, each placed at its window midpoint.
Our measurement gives 0.19 mag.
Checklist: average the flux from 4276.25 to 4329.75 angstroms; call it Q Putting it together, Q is 19.1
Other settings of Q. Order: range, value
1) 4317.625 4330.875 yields 22.8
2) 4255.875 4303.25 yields 16.8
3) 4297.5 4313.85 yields 18.1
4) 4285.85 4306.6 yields 17.1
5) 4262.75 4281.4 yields 16.8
